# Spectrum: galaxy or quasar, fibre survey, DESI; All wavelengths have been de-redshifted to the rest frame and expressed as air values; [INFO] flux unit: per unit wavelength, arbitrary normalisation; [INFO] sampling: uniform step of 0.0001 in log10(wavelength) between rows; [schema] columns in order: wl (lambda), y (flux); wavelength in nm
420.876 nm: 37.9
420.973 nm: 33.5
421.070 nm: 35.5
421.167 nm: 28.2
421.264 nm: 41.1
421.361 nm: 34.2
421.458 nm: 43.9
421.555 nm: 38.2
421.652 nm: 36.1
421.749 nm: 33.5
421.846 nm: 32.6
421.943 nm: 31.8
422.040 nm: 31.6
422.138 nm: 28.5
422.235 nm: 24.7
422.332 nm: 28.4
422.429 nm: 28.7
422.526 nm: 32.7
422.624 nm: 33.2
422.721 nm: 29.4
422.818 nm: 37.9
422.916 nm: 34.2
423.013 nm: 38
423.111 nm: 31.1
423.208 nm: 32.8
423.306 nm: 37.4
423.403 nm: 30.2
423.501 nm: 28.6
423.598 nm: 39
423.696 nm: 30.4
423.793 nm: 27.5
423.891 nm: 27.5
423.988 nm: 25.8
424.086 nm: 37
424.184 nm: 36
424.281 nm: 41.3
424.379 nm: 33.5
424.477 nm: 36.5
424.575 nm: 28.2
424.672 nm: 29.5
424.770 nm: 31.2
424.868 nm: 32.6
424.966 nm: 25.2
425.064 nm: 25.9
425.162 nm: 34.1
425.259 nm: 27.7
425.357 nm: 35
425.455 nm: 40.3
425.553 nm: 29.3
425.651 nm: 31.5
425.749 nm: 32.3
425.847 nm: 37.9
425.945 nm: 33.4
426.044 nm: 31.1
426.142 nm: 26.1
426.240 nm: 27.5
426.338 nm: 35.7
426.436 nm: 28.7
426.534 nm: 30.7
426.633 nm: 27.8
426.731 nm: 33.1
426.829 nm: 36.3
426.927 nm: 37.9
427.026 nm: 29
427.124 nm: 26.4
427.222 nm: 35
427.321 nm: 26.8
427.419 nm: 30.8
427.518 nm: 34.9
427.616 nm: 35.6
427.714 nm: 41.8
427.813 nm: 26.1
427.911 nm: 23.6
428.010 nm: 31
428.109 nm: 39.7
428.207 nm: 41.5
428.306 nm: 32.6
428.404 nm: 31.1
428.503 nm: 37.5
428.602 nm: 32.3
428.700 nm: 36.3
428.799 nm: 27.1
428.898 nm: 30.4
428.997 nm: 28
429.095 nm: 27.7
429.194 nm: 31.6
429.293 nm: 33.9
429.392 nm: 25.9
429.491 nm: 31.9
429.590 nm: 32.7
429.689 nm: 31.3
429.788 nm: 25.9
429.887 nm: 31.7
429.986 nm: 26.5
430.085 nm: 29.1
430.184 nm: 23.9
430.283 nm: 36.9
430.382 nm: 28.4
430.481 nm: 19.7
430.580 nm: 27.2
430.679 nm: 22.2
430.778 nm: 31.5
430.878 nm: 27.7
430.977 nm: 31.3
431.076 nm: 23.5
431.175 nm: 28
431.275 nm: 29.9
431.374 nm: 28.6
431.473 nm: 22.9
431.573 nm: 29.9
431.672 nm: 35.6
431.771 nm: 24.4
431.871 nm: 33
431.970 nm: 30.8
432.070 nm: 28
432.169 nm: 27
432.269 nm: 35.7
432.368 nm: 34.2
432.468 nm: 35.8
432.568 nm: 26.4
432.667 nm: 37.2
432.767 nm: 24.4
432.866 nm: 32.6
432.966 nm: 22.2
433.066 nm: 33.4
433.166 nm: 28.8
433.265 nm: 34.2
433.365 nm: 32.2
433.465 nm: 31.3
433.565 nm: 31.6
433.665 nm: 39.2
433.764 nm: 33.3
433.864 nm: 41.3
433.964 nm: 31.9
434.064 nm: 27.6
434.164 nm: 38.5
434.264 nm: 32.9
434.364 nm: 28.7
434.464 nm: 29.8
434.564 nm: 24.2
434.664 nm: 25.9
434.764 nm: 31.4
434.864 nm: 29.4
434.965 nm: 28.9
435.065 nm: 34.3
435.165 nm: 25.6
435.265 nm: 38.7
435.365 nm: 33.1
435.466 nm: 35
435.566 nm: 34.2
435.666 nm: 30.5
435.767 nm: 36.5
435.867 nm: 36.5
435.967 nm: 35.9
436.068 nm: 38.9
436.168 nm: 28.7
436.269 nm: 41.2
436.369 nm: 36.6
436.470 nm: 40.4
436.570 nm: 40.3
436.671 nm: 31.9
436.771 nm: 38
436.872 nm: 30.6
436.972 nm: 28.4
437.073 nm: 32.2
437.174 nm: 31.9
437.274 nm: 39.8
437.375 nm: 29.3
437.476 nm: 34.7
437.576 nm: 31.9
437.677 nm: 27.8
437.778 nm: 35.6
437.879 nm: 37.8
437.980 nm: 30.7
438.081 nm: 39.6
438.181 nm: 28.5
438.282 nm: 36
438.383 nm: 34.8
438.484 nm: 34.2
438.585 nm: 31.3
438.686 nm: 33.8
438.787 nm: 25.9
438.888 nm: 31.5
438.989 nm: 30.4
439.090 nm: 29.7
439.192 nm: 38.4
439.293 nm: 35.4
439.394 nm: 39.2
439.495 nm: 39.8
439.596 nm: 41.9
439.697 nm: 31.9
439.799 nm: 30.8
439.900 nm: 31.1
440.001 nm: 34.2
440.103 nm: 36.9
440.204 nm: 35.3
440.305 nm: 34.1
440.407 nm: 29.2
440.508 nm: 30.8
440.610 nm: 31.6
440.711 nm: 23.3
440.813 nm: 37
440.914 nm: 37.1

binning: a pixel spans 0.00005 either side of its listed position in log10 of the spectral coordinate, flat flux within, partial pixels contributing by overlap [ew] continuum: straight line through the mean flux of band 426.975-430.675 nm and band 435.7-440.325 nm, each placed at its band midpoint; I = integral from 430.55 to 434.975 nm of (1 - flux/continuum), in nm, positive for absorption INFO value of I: 0.267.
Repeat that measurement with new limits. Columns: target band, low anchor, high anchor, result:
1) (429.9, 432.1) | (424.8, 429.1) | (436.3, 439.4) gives 0.30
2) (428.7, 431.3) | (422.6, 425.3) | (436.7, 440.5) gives 0.32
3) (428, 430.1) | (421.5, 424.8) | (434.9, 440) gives 0.09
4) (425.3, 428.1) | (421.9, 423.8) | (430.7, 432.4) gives -0.12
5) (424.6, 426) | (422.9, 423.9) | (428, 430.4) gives 0.02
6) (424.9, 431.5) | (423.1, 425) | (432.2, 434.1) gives 0.31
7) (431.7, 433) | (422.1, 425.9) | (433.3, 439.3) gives 0.10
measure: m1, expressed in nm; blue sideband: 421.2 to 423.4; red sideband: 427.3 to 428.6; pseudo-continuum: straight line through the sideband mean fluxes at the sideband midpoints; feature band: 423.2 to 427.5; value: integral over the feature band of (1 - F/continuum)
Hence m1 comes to 0.21 nm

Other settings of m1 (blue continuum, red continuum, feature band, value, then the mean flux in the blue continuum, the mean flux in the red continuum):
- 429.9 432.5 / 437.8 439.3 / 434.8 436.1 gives -0.09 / 28.9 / 33.2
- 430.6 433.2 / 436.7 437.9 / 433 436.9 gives -0.23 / 29.4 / 33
